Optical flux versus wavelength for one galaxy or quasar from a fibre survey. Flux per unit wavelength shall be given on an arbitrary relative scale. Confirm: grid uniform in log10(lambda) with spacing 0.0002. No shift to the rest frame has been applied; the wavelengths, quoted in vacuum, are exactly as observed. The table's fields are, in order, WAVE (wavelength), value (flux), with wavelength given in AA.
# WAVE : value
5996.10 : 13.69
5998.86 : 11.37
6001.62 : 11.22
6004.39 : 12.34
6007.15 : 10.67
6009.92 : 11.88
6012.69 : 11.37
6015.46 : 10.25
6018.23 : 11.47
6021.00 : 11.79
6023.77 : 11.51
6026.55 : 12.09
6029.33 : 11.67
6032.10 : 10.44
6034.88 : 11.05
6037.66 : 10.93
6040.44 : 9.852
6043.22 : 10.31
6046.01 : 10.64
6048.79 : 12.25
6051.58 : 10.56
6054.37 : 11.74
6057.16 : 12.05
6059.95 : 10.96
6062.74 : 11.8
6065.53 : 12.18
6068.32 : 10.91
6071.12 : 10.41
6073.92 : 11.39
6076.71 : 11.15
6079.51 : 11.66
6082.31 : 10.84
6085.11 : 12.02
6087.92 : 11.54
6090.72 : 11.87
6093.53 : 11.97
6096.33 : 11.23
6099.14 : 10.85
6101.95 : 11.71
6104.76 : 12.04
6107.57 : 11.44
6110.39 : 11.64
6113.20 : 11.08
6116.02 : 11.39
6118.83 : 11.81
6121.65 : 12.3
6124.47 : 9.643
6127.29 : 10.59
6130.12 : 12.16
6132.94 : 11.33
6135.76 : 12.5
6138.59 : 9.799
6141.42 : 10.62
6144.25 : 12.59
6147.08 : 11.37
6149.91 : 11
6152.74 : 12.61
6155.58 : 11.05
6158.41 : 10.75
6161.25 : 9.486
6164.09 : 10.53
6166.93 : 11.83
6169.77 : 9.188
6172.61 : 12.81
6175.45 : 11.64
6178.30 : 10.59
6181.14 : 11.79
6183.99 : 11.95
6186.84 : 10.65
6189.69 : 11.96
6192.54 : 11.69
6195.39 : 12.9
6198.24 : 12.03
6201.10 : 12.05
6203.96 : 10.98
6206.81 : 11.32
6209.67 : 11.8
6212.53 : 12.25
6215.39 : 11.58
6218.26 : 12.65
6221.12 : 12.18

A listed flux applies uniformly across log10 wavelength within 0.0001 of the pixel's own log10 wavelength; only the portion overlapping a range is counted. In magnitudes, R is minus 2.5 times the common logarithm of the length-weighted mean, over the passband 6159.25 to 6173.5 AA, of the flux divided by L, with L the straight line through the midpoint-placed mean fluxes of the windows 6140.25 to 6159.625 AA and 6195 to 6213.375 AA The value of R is 0.09 mag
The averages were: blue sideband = 11.4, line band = 10.7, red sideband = 11.8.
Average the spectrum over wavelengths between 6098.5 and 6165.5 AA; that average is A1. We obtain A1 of 11.3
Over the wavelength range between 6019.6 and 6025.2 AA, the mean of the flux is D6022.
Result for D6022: 11.7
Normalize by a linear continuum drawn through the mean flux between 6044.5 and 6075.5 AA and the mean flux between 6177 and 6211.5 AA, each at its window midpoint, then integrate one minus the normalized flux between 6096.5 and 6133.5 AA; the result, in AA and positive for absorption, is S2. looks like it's 0.3 AA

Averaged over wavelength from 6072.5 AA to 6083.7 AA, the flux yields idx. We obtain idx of 11.3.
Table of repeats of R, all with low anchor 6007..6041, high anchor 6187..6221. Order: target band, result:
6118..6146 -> 0.03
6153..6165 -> 0.10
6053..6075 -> -0.01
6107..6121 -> 0.00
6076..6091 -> -0.01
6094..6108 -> 0.00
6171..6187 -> 0.02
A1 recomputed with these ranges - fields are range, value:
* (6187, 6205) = 11.9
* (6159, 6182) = 11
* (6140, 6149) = 11.5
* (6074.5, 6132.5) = 11.4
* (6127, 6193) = 11.3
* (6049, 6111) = 11.5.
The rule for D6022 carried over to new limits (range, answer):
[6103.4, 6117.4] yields 11.5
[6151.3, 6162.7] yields 11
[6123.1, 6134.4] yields 10.9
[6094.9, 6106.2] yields 11.5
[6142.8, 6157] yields 11.7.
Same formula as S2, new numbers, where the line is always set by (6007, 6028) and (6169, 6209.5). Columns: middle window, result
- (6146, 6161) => 0.4 AA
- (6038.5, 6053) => 0.9 AA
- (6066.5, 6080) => 0.4 AA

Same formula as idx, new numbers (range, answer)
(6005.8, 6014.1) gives 11.3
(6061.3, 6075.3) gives 11.3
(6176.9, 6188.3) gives 11.2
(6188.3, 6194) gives 11.8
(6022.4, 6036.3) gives 11.3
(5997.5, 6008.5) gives 11.4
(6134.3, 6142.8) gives 11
